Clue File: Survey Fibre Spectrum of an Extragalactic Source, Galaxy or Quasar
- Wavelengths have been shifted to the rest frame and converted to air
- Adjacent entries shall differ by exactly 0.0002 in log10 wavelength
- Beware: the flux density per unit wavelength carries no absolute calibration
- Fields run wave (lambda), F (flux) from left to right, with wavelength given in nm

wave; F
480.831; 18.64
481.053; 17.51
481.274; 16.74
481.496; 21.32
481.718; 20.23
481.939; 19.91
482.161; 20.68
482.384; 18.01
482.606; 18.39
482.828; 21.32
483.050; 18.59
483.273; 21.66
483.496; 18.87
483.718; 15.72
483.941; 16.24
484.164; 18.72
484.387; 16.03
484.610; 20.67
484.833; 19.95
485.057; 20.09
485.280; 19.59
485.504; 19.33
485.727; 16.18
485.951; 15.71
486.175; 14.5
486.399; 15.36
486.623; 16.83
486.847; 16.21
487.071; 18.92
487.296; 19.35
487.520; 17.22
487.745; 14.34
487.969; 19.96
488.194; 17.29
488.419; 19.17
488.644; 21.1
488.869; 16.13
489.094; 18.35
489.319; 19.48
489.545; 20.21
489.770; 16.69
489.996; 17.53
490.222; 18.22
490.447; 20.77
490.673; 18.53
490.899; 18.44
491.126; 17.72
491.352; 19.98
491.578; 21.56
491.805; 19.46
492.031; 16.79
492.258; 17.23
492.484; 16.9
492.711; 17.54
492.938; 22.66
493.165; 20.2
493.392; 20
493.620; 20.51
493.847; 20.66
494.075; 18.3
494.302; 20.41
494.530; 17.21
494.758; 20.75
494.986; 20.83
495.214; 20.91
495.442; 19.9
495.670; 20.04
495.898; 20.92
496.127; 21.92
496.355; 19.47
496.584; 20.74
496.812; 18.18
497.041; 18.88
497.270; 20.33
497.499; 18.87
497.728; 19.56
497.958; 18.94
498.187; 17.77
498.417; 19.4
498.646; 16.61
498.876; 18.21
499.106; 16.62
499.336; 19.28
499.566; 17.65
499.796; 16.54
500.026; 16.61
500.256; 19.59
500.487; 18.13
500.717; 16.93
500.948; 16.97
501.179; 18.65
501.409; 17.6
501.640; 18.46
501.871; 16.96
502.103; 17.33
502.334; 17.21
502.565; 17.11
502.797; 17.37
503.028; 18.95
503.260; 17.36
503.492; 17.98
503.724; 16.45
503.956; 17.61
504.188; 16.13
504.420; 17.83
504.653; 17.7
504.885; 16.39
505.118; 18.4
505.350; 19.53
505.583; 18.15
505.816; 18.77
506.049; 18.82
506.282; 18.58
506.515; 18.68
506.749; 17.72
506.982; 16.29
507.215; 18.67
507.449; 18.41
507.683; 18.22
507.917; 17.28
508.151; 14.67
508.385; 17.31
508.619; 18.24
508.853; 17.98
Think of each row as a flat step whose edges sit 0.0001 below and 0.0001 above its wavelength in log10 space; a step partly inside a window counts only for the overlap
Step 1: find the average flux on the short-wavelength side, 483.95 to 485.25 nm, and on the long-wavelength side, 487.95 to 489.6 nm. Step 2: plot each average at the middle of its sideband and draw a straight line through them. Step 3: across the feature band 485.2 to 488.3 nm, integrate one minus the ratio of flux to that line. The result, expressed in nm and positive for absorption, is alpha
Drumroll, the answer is 0.28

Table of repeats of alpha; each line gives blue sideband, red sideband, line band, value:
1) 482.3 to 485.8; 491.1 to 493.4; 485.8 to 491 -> 0.31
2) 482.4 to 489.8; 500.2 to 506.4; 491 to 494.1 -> -0.22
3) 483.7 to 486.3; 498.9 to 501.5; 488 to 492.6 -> -0.22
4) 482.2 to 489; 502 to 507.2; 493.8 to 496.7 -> -0.36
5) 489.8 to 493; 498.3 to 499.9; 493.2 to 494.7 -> -0.10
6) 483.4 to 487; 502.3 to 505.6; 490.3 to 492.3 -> -0.16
